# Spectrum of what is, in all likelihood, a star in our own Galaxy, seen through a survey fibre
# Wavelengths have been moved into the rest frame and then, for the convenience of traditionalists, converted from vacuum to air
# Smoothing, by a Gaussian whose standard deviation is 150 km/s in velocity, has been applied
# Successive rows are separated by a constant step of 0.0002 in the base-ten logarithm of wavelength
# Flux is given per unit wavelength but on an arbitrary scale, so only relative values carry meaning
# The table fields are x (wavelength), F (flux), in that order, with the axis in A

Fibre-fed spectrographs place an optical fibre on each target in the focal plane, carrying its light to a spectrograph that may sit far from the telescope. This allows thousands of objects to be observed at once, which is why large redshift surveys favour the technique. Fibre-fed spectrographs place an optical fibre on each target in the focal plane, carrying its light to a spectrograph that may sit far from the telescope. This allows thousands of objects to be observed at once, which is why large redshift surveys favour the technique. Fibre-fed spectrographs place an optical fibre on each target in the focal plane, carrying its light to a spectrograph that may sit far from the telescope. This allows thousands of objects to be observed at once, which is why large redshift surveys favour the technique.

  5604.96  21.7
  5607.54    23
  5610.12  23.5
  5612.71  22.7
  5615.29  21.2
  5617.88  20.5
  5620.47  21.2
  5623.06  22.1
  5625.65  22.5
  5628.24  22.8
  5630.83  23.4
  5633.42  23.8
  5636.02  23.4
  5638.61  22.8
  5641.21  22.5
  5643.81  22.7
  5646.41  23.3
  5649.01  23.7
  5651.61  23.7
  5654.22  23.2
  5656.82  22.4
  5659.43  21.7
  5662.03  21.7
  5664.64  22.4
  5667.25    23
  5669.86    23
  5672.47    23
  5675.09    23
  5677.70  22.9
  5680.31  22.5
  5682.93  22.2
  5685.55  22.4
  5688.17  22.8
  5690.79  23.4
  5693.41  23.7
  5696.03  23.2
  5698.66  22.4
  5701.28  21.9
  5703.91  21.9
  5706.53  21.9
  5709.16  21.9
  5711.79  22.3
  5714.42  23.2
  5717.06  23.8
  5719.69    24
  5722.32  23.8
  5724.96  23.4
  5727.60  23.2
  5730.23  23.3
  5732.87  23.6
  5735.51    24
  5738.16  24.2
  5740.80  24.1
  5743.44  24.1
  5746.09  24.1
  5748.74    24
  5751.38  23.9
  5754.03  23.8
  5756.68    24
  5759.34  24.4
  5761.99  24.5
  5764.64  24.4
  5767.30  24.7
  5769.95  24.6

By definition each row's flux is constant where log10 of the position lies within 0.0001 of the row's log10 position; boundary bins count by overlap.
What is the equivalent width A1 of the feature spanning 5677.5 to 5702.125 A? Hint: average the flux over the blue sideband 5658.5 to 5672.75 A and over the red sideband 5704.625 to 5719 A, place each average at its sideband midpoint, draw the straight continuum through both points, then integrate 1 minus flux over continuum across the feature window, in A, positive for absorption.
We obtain -0.20 A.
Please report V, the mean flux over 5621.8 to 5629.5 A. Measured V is 22.5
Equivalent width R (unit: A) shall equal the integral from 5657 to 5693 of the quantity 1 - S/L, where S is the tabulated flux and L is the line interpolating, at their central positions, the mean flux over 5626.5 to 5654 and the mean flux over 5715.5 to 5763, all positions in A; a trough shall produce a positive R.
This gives 1.2 A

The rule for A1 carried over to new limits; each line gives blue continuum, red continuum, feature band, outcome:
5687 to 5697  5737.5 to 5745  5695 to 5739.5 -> 1.3 A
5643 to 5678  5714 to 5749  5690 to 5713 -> 0.9 A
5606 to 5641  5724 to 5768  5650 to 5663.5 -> 0.2 A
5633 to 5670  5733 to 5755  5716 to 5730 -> 0.1 A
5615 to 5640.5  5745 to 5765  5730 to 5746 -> 0.0 A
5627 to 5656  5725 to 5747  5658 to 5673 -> 0.6 A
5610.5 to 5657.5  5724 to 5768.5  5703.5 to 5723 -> 0.6 A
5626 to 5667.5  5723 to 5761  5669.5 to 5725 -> 1.4 A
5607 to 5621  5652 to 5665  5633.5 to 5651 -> -0.7 A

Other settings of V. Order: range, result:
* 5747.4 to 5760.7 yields 24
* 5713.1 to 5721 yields 23.7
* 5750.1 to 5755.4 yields 23.8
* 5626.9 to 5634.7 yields 23.3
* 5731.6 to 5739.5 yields 23.9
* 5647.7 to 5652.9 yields 23.7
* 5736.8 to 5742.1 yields 24.1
